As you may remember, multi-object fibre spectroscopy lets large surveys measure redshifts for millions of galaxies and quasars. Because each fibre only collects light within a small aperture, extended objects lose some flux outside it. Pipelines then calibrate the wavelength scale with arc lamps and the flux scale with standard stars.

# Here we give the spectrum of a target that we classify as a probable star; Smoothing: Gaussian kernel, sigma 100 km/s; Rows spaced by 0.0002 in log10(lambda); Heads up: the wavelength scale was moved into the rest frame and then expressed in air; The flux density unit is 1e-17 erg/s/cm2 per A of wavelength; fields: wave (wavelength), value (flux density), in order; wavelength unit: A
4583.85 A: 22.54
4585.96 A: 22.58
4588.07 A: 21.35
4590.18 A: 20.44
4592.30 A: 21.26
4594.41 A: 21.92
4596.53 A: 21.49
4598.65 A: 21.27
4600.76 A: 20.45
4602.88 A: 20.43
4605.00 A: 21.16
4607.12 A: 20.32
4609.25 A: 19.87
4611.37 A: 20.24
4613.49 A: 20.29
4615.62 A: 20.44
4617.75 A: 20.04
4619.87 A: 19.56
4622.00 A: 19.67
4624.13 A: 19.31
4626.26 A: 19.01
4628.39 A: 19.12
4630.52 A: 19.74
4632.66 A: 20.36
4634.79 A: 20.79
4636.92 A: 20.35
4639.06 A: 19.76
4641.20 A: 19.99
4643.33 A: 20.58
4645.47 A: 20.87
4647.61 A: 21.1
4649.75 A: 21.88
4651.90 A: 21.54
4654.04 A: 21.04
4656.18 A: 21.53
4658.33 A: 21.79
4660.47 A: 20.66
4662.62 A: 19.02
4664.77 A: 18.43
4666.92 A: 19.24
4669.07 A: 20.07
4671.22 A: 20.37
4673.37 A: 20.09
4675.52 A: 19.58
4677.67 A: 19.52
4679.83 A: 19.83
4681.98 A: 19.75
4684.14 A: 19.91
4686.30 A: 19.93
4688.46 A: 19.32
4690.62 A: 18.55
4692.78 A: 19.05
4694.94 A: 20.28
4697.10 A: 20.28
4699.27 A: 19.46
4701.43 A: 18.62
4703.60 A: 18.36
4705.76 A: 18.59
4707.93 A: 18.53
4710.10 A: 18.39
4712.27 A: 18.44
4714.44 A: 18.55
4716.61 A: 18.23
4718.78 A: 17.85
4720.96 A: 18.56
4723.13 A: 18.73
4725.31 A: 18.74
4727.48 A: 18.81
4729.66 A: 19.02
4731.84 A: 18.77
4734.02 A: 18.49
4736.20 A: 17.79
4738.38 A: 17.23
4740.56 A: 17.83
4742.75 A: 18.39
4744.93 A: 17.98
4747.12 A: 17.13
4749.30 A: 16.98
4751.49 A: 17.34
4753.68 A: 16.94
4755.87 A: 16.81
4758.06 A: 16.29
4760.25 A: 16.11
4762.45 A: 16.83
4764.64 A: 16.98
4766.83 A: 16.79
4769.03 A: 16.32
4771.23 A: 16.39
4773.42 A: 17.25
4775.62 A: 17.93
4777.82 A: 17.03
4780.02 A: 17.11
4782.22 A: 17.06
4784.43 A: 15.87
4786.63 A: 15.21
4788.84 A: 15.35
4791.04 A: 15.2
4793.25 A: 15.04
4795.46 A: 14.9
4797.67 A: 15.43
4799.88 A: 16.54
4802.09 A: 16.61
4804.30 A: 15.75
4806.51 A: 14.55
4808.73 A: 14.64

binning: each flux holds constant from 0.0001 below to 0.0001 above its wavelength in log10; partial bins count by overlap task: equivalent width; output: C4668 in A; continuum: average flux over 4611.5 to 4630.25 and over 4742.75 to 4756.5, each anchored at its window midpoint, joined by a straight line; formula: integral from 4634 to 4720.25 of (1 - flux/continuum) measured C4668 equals -4.9 A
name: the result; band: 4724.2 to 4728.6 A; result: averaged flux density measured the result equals 18.8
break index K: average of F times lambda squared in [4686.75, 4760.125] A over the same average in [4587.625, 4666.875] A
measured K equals 0.9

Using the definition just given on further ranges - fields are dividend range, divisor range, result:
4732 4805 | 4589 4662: 0.87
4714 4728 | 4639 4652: 0.92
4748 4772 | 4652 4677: 0.86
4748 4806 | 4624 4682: 0.85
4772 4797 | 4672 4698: 0.86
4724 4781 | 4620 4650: 0.91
